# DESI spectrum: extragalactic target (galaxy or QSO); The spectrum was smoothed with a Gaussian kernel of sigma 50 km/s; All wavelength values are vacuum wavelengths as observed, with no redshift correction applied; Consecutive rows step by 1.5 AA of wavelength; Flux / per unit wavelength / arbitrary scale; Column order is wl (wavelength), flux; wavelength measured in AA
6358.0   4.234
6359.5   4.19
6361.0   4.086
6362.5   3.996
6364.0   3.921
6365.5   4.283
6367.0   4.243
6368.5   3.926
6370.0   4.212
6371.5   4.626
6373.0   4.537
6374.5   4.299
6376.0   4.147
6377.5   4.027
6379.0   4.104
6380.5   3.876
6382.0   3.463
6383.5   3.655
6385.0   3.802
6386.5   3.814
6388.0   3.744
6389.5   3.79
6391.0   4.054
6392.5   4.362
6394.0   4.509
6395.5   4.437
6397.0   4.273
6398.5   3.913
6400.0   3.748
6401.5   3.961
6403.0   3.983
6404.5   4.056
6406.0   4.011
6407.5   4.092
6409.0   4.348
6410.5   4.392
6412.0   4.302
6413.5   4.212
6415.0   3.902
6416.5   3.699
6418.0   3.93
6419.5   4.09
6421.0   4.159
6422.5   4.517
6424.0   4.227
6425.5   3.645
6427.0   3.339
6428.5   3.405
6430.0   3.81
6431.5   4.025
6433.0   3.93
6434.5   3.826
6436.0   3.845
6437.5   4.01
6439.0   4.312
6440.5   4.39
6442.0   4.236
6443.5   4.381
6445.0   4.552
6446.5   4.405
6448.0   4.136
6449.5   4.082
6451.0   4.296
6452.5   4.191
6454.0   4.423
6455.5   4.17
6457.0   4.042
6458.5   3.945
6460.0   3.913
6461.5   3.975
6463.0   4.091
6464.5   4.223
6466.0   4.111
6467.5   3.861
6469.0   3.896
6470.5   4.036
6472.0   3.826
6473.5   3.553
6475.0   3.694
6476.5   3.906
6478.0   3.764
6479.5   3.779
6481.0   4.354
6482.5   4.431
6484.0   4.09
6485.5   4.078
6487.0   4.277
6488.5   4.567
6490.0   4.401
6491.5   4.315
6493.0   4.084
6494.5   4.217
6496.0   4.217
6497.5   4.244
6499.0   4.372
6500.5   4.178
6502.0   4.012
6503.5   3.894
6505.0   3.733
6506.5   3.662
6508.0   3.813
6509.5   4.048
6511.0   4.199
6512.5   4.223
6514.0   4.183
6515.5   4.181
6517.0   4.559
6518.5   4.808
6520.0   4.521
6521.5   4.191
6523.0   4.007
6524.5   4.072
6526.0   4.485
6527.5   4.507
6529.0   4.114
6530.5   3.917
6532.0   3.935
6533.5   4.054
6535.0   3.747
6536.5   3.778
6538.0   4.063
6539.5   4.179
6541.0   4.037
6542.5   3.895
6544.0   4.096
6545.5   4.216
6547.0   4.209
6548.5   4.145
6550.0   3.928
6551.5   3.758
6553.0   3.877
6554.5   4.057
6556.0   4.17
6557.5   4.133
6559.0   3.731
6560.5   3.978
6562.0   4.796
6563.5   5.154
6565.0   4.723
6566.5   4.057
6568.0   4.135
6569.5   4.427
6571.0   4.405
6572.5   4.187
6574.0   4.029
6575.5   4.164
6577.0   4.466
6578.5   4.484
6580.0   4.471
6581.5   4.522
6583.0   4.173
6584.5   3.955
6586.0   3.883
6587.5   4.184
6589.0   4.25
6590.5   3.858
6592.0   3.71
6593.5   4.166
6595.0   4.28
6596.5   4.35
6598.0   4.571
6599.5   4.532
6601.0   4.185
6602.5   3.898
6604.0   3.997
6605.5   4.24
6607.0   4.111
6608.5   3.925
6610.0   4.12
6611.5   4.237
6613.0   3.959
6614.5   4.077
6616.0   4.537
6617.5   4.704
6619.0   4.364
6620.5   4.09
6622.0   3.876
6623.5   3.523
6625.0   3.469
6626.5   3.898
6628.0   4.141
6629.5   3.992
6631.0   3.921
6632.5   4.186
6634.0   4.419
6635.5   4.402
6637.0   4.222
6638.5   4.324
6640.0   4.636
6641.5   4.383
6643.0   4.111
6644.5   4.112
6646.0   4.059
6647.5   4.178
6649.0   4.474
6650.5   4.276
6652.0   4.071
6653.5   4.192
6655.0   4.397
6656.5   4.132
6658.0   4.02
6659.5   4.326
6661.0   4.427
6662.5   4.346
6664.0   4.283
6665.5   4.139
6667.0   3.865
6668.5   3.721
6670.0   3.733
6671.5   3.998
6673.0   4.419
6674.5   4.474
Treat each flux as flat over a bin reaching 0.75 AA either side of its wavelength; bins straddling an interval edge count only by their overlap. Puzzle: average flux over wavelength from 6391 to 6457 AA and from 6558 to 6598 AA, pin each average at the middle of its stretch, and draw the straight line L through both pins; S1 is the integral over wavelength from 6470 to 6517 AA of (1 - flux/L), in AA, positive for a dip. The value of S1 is 1.0 AA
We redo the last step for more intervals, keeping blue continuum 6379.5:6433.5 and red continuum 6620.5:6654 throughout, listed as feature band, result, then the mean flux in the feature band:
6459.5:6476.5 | 0.4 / 3.92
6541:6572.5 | -0.9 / 4.19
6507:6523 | -0.8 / 4.25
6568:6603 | -1.1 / 4.22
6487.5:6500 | -0.8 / 4.3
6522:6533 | -0.2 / 4.15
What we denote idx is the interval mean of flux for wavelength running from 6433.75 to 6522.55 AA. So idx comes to 4.13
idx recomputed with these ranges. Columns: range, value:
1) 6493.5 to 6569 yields 4.14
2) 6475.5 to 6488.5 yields 4.11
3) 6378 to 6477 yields 4.03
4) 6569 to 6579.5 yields 4.31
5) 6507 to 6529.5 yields 4.26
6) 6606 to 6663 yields 4.17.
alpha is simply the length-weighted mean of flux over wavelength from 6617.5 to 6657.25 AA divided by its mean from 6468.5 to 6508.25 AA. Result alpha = 1.03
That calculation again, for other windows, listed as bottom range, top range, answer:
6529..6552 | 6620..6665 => 1.04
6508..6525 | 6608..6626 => 0.96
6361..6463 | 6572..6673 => 1.02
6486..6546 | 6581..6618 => 1.01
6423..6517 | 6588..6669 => 1.02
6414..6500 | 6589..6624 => 1.02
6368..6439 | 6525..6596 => 1.03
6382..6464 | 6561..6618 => 1.05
